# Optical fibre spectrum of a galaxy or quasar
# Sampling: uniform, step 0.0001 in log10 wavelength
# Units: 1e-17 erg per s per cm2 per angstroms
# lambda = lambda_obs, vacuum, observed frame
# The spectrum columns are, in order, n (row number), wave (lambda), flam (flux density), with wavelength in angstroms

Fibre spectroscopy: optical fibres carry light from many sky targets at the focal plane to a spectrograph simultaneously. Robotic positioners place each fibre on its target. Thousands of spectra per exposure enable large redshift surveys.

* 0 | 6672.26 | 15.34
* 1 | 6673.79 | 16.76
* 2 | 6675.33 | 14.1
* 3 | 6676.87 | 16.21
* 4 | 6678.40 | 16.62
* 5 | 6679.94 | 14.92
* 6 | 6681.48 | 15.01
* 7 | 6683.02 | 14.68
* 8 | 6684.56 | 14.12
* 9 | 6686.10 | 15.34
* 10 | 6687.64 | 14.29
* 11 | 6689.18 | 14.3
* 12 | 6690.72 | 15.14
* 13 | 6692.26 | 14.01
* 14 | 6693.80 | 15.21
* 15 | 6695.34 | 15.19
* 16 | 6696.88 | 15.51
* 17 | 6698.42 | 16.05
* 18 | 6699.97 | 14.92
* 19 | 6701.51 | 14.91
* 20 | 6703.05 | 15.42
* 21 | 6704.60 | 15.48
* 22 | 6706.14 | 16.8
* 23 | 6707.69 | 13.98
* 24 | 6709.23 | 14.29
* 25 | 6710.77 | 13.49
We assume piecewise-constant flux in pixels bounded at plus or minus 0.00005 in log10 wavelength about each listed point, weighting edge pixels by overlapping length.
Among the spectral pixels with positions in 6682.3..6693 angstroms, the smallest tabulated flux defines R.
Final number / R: 14.01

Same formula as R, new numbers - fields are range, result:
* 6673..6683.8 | 14.1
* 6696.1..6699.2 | 15.51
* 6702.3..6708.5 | 13.98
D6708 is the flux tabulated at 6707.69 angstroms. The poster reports 13.98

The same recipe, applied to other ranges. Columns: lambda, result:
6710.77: 13.49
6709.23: 14.29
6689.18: 14.3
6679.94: 14.92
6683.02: 14.68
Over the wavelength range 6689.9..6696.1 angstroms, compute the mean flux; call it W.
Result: 14.9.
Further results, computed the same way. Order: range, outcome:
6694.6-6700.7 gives 15.4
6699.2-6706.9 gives 15.5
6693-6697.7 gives 15.3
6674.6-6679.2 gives 15.7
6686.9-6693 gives 14.4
